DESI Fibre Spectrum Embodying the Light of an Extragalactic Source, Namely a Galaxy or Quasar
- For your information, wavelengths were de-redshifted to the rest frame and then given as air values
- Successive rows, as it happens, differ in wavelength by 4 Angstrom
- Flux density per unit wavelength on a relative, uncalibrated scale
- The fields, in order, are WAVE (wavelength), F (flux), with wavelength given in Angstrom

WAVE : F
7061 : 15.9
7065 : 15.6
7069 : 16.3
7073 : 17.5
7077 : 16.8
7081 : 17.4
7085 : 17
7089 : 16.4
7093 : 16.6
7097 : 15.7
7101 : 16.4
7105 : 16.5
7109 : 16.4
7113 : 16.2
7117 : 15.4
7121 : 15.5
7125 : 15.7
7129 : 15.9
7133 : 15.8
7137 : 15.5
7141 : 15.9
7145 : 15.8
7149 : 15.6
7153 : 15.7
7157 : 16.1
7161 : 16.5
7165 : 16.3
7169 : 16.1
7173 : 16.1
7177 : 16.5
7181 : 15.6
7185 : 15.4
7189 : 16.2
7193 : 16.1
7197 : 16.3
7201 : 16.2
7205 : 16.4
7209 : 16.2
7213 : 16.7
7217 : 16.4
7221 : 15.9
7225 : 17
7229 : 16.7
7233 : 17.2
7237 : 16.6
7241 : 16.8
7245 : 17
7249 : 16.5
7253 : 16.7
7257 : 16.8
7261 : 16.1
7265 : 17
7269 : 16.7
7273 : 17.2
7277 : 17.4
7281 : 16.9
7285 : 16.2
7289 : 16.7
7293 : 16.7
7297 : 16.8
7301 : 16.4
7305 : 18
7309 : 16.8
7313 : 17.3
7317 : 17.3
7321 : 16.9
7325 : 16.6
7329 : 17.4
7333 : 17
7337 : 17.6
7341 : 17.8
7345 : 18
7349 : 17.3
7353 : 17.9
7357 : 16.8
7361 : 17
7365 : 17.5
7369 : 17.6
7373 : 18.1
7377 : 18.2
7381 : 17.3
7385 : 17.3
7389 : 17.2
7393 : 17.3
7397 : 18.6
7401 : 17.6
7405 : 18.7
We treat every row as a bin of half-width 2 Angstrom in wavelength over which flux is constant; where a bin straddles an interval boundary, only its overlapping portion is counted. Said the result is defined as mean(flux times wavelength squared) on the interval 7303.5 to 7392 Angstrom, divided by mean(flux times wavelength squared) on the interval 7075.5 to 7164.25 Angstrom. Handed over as 1.15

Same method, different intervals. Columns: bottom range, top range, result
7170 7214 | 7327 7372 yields 1.13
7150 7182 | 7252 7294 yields 1.07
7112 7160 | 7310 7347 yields 1.16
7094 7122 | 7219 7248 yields 1.08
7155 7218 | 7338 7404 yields 1.14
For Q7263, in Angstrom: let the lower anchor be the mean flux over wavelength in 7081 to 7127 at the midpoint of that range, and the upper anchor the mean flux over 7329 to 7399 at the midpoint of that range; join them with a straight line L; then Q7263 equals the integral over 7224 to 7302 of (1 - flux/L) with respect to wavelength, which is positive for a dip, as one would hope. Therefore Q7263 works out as 1.2 Angstrom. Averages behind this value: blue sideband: 16.2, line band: 16.8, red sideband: 17.6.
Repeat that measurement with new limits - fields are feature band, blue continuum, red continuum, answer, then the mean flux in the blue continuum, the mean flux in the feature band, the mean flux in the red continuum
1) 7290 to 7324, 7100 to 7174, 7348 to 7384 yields 0.2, 16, 17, 17.5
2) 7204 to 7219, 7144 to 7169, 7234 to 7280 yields 0.0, 16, 16.4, 16.8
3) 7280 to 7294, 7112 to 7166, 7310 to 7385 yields 0.3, 15.8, 16.6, 17.4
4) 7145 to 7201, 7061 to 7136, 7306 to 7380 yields 1.9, 16.3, 16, 17.4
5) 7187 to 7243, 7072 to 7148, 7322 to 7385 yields 0.9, 16.2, 16.5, 17.5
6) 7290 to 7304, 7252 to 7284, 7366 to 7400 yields 0.3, 16.8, 16.7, 17.7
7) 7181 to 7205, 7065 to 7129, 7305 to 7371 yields 1.0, 16.3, 16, 17.3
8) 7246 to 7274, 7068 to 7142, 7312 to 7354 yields 0.5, 16.3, 16.7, 17.4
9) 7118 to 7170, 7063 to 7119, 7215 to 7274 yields 2.1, 16.4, 15.9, 16.7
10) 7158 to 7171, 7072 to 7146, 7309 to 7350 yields 0.2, 16.2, 16.3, 17.3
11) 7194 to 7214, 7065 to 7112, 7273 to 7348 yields 0.6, 16.6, 16.3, 17.1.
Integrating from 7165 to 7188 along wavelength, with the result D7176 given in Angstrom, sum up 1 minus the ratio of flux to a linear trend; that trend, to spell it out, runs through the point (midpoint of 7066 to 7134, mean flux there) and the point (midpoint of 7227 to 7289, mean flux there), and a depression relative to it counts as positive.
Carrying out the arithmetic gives 0.8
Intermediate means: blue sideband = 16.3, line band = 16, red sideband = 16.8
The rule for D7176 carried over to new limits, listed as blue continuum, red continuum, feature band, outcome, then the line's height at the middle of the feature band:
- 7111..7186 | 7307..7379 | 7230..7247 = -0.32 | 16.6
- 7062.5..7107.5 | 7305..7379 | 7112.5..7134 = 1.24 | 16.7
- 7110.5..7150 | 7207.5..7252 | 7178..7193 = 0.38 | 16.2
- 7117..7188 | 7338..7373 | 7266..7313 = 0.21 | 17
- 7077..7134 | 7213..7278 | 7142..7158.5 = 0.60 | 16.4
